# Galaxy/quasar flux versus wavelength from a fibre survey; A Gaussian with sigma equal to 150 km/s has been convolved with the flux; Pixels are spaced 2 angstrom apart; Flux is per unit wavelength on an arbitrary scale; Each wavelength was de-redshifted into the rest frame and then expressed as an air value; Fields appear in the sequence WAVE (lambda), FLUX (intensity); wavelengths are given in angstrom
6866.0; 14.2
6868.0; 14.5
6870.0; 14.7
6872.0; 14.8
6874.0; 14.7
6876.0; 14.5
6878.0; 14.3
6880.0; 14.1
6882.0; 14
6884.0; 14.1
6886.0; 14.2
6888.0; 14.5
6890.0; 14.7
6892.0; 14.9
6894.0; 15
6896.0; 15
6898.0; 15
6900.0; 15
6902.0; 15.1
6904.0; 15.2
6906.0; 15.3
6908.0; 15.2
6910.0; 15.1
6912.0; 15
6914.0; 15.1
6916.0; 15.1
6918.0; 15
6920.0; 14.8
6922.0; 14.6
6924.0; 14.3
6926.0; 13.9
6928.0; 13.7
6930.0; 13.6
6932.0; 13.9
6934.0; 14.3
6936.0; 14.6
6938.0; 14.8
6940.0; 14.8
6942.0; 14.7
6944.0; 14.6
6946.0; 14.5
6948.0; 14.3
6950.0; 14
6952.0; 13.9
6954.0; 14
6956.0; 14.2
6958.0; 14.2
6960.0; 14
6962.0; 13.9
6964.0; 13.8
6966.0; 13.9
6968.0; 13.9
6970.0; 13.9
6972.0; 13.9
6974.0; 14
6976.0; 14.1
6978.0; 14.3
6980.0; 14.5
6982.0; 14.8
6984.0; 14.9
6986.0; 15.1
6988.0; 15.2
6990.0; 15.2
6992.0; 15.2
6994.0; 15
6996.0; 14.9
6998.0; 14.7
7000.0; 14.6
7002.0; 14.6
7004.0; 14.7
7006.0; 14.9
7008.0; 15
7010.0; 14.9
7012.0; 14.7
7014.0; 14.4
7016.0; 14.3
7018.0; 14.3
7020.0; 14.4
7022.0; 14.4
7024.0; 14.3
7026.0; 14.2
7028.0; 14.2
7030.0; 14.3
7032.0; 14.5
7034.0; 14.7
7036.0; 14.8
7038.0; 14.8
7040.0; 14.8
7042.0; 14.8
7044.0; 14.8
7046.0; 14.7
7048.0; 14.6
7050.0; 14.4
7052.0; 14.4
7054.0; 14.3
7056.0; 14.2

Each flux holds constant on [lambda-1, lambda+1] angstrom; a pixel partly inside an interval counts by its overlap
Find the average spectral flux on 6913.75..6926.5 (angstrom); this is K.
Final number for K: 14.7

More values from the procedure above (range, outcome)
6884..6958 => 14.6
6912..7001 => 14.4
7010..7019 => 14.5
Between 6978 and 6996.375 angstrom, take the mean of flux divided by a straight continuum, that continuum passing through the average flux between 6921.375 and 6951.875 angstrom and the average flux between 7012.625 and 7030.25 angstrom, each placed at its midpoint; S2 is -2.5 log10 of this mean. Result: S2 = -0.047 mag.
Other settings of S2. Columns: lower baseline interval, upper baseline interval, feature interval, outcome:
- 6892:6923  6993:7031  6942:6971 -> 0.054 mag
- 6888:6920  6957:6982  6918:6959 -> 0.016 mag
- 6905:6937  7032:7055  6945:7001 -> 0.017 mag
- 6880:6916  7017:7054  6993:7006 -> -0.012 mag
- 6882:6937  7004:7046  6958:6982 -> 0.042 mag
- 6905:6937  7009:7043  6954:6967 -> 0.043 mag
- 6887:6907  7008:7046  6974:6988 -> 0.006 mag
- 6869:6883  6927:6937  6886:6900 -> -0.037 mag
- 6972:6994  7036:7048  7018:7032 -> 0.032 mag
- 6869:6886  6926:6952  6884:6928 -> -0.035 mag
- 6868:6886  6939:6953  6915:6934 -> 0.006 mag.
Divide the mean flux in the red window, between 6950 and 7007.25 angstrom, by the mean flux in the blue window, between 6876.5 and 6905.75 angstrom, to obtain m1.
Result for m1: 0.98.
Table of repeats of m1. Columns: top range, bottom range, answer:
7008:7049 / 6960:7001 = 1.01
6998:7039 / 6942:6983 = 1.03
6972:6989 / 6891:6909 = 0.97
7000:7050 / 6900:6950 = 1.00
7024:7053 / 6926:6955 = 1.02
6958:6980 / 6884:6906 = 0.94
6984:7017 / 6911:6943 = 1.02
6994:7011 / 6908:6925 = 0.99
